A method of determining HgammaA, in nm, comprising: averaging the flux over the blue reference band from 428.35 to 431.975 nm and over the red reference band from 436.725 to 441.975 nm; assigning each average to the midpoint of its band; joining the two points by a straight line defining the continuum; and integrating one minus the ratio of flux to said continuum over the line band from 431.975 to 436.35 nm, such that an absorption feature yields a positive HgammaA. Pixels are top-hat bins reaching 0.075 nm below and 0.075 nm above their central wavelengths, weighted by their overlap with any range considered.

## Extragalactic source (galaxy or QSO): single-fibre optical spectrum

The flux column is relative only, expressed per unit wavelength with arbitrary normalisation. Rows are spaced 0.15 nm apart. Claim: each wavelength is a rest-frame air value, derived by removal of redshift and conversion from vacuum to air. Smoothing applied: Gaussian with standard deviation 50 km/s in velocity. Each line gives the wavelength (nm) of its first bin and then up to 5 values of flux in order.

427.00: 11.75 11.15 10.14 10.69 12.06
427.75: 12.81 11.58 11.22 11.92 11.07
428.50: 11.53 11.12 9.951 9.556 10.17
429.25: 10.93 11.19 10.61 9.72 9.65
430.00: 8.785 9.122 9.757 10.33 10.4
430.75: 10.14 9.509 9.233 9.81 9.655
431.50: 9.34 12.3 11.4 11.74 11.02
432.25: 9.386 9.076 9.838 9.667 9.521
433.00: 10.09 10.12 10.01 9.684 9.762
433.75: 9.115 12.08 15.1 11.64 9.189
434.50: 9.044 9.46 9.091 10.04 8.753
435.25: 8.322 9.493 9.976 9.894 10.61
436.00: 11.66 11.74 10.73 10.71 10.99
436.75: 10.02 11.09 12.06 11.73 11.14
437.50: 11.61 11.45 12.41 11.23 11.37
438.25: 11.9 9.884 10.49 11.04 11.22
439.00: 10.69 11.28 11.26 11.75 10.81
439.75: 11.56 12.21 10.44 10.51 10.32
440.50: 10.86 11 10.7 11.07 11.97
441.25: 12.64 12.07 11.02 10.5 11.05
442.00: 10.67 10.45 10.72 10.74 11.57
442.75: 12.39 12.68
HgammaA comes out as 0.21 nm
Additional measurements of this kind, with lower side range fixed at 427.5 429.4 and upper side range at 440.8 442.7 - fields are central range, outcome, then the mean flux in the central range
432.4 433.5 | 0.135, 9.8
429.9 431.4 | 0.200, 9.67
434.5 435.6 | 0.188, 9.27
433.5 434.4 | 0.001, 11.2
